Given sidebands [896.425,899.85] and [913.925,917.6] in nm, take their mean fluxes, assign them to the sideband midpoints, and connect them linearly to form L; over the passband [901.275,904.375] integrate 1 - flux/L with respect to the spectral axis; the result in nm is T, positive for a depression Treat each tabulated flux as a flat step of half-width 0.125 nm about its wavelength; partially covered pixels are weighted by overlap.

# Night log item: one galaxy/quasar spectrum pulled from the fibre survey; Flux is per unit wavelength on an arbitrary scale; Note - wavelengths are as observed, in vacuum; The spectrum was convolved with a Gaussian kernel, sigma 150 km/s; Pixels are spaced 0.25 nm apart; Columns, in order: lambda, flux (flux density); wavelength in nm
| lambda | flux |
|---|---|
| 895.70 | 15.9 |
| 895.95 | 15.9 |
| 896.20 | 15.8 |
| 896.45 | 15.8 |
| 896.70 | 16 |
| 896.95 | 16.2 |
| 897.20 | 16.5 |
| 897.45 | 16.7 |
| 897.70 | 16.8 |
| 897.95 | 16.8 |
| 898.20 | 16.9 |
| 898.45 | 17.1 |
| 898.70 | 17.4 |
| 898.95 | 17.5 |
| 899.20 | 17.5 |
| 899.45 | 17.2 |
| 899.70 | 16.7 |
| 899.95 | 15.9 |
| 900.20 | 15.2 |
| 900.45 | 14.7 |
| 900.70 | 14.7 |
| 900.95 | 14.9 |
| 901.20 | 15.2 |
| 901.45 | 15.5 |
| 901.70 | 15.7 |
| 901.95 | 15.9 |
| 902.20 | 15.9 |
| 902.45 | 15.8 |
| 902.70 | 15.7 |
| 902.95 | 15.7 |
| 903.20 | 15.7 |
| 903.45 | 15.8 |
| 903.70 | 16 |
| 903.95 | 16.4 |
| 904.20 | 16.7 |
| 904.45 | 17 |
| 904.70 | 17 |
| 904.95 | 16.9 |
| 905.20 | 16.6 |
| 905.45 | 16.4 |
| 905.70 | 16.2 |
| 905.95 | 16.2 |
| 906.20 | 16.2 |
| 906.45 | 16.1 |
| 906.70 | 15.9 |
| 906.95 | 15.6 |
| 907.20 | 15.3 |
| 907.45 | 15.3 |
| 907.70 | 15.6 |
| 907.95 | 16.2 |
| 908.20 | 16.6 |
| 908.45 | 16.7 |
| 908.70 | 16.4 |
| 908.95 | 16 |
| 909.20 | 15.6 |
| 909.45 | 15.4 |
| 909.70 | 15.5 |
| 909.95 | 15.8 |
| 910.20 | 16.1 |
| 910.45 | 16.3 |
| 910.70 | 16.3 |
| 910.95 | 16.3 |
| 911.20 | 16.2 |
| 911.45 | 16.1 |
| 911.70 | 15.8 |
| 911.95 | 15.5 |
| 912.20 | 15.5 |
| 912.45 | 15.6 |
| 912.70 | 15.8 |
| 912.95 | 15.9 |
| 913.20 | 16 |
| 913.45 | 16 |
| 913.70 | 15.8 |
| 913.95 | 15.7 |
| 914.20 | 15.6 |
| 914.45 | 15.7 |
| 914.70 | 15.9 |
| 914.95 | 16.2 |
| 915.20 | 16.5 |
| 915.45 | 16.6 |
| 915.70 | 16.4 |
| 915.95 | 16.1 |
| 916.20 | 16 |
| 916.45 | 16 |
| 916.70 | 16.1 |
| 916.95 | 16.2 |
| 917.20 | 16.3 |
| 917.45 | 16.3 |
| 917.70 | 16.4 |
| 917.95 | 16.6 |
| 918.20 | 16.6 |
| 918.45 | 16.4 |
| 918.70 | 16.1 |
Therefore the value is 0.13 nm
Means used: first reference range 16.8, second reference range 16.1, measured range 15.9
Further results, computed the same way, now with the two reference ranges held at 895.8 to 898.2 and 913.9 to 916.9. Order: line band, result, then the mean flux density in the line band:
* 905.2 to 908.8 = 0.026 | 16.1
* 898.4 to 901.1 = 0.009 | 16.2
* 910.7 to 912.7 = 0.030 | 15.9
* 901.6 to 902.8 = 0.032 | 15.8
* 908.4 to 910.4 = 0.029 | 15.9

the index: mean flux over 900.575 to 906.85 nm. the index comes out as 16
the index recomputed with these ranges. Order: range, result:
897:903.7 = 16.1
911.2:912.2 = 15.8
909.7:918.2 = 16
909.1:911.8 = 15.9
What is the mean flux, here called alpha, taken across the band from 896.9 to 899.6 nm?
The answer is 17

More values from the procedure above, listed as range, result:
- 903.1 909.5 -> 16.2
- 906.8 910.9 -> 15.9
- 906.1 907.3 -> 15.8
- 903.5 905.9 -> 16.5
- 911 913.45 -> 15.8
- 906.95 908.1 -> 15.6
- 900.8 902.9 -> 15.6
